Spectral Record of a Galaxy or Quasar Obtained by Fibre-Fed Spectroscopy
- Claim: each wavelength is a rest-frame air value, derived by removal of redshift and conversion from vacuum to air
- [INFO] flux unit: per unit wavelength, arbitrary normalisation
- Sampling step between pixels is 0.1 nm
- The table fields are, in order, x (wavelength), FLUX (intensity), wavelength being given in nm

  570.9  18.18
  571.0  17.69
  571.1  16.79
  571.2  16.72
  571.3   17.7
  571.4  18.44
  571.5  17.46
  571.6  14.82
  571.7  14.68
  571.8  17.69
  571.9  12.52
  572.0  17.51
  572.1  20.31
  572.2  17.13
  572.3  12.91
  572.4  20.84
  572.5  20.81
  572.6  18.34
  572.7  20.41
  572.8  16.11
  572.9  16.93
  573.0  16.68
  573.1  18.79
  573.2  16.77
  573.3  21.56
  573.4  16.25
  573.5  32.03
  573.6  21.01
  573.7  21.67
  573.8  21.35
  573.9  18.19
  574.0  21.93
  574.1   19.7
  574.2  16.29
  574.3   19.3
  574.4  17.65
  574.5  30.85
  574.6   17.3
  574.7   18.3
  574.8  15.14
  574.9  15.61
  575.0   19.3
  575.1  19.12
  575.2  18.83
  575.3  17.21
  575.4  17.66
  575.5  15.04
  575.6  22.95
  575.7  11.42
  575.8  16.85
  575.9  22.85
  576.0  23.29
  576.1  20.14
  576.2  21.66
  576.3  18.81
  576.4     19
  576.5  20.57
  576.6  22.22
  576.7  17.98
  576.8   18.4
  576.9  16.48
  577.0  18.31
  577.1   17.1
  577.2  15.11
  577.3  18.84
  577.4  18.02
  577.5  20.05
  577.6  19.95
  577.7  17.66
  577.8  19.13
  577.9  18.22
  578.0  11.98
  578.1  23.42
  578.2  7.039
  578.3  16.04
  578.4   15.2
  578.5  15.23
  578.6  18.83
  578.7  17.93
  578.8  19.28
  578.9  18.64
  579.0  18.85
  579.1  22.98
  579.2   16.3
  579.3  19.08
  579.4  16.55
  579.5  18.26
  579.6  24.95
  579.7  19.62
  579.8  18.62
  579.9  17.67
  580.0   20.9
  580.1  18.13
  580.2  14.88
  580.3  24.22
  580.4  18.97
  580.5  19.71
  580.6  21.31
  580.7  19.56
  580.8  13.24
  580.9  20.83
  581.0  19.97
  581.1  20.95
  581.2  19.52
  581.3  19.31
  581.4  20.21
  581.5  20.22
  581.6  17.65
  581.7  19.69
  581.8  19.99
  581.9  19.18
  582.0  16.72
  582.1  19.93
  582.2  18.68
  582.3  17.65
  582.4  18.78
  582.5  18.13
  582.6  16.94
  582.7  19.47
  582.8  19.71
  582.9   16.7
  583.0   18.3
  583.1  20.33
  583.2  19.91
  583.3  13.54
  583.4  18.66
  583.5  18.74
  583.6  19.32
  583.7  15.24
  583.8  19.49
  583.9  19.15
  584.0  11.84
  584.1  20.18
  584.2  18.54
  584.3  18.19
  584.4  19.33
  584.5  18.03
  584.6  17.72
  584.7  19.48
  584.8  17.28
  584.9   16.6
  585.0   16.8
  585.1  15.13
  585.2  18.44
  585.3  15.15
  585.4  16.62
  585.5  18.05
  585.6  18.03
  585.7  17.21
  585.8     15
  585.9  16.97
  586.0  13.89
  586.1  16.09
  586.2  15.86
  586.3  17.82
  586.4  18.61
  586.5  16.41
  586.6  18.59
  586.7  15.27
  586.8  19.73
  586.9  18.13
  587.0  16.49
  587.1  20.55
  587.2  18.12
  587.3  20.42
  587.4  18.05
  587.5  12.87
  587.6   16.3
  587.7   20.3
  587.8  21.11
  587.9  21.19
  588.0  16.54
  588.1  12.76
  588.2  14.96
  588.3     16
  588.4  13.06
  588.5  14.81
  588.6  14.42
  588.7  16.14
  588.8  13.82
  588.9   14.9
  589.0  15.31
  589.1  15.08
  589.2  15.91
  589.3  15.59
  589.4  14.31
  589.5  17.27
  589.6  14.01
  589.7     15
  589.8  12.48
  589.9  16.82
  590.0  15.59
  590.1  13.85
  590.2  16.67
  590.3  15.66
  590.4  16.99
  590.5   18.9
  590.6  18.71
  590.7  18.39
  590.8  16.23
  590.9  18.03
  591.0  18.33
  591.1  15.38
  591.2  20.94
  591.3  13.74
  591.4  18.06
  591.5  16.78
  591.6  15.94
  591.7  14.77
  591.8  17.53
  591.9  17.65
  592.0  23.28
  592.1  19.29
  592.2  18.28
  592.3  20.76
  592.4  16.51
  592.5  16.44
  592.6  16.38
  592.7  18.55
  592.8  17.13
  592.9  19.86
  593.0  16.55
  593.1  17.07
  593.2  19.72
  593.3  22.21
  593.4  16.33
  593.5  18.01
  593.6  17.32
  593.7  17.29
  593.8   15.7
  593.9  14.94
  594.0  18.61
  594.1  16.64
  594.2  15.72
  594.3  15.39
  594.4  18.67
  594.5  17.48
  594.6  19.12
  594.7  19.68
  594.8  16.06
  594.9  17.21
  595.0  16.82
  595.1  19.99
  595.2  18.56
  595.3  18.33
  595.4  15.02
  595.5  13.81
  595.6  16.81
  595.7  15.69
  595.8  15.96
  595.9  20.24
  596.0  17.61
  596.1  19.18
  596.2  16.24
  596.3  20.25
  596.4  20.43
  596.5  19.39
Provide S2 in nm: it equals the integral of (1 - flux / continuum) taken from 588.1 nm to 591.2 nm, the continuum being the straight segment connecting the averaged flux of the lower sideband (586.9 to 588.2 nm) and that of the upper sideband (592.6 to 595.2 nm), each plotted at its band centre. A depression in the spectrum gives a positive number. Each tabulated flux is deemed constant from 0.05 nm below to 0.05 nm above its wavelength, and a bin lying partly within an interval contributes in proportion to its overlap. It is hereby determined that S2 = 0.342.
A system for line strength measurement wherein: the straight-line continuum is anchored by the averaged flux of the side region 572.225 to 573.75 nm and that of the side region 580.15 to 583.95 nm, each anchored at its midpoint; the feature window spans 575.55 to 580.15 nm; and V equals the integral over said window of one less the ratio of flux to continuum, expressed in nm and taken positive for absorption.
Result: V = 0.14 nm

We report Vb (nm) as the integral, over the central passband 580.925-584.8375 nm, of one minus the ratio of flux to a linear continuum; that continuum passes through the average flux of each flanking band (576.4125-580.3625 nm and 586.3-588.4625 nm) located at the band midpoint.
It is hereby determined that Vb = -0.15 nm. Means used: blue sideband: 18.3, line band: 18.5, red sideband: 17.4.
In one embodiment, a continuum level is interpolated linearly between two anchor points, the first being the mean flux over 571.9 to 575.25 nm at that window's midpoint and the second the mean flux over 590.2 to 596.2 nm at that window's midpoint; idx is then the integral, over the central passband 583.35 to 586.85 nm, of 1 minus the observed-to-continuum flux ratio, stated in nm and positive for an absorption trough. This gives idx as 0.16 nm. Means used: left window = 19.1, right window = 17.5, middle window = 17.4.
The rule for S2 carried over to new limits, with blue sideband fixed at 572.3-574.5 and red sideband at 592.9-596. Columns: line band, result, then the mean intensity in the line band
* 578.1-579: 0.121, 16.6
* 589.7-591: 0.096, 16.5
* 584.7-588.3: 0.215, 17.2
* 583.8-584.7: 0.024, 18.1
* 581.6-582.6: 0.010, 18.6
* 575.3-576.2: 0.029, 18.8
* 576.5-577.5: 0.055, 18.3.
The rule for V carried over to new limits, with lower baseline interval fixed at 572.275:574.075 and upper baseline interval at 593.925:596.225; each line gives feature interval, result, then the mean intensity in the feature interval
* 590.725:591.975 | 0.044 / 17.1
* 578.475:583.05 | -0.028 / 19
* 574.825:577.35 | 0.106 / 18.6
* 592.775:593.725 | -0.037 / 18.2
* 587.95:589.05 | 0.198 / 14.8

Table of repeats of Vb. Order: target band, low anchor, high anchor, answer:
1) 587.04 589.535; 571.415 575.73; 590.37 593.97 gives 0.212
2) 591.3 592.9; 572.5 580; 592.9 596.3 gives -0.010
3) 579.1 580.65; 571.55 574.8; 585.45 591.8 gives -0.131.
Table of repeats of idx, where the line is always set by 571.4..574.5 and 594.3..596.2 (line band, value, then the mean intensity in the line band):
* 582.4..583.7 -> 0.00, 18.2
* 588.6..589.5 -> 0.13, 15.2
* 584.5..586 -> 0.09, 17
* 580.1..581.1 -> -0.05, 19.2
